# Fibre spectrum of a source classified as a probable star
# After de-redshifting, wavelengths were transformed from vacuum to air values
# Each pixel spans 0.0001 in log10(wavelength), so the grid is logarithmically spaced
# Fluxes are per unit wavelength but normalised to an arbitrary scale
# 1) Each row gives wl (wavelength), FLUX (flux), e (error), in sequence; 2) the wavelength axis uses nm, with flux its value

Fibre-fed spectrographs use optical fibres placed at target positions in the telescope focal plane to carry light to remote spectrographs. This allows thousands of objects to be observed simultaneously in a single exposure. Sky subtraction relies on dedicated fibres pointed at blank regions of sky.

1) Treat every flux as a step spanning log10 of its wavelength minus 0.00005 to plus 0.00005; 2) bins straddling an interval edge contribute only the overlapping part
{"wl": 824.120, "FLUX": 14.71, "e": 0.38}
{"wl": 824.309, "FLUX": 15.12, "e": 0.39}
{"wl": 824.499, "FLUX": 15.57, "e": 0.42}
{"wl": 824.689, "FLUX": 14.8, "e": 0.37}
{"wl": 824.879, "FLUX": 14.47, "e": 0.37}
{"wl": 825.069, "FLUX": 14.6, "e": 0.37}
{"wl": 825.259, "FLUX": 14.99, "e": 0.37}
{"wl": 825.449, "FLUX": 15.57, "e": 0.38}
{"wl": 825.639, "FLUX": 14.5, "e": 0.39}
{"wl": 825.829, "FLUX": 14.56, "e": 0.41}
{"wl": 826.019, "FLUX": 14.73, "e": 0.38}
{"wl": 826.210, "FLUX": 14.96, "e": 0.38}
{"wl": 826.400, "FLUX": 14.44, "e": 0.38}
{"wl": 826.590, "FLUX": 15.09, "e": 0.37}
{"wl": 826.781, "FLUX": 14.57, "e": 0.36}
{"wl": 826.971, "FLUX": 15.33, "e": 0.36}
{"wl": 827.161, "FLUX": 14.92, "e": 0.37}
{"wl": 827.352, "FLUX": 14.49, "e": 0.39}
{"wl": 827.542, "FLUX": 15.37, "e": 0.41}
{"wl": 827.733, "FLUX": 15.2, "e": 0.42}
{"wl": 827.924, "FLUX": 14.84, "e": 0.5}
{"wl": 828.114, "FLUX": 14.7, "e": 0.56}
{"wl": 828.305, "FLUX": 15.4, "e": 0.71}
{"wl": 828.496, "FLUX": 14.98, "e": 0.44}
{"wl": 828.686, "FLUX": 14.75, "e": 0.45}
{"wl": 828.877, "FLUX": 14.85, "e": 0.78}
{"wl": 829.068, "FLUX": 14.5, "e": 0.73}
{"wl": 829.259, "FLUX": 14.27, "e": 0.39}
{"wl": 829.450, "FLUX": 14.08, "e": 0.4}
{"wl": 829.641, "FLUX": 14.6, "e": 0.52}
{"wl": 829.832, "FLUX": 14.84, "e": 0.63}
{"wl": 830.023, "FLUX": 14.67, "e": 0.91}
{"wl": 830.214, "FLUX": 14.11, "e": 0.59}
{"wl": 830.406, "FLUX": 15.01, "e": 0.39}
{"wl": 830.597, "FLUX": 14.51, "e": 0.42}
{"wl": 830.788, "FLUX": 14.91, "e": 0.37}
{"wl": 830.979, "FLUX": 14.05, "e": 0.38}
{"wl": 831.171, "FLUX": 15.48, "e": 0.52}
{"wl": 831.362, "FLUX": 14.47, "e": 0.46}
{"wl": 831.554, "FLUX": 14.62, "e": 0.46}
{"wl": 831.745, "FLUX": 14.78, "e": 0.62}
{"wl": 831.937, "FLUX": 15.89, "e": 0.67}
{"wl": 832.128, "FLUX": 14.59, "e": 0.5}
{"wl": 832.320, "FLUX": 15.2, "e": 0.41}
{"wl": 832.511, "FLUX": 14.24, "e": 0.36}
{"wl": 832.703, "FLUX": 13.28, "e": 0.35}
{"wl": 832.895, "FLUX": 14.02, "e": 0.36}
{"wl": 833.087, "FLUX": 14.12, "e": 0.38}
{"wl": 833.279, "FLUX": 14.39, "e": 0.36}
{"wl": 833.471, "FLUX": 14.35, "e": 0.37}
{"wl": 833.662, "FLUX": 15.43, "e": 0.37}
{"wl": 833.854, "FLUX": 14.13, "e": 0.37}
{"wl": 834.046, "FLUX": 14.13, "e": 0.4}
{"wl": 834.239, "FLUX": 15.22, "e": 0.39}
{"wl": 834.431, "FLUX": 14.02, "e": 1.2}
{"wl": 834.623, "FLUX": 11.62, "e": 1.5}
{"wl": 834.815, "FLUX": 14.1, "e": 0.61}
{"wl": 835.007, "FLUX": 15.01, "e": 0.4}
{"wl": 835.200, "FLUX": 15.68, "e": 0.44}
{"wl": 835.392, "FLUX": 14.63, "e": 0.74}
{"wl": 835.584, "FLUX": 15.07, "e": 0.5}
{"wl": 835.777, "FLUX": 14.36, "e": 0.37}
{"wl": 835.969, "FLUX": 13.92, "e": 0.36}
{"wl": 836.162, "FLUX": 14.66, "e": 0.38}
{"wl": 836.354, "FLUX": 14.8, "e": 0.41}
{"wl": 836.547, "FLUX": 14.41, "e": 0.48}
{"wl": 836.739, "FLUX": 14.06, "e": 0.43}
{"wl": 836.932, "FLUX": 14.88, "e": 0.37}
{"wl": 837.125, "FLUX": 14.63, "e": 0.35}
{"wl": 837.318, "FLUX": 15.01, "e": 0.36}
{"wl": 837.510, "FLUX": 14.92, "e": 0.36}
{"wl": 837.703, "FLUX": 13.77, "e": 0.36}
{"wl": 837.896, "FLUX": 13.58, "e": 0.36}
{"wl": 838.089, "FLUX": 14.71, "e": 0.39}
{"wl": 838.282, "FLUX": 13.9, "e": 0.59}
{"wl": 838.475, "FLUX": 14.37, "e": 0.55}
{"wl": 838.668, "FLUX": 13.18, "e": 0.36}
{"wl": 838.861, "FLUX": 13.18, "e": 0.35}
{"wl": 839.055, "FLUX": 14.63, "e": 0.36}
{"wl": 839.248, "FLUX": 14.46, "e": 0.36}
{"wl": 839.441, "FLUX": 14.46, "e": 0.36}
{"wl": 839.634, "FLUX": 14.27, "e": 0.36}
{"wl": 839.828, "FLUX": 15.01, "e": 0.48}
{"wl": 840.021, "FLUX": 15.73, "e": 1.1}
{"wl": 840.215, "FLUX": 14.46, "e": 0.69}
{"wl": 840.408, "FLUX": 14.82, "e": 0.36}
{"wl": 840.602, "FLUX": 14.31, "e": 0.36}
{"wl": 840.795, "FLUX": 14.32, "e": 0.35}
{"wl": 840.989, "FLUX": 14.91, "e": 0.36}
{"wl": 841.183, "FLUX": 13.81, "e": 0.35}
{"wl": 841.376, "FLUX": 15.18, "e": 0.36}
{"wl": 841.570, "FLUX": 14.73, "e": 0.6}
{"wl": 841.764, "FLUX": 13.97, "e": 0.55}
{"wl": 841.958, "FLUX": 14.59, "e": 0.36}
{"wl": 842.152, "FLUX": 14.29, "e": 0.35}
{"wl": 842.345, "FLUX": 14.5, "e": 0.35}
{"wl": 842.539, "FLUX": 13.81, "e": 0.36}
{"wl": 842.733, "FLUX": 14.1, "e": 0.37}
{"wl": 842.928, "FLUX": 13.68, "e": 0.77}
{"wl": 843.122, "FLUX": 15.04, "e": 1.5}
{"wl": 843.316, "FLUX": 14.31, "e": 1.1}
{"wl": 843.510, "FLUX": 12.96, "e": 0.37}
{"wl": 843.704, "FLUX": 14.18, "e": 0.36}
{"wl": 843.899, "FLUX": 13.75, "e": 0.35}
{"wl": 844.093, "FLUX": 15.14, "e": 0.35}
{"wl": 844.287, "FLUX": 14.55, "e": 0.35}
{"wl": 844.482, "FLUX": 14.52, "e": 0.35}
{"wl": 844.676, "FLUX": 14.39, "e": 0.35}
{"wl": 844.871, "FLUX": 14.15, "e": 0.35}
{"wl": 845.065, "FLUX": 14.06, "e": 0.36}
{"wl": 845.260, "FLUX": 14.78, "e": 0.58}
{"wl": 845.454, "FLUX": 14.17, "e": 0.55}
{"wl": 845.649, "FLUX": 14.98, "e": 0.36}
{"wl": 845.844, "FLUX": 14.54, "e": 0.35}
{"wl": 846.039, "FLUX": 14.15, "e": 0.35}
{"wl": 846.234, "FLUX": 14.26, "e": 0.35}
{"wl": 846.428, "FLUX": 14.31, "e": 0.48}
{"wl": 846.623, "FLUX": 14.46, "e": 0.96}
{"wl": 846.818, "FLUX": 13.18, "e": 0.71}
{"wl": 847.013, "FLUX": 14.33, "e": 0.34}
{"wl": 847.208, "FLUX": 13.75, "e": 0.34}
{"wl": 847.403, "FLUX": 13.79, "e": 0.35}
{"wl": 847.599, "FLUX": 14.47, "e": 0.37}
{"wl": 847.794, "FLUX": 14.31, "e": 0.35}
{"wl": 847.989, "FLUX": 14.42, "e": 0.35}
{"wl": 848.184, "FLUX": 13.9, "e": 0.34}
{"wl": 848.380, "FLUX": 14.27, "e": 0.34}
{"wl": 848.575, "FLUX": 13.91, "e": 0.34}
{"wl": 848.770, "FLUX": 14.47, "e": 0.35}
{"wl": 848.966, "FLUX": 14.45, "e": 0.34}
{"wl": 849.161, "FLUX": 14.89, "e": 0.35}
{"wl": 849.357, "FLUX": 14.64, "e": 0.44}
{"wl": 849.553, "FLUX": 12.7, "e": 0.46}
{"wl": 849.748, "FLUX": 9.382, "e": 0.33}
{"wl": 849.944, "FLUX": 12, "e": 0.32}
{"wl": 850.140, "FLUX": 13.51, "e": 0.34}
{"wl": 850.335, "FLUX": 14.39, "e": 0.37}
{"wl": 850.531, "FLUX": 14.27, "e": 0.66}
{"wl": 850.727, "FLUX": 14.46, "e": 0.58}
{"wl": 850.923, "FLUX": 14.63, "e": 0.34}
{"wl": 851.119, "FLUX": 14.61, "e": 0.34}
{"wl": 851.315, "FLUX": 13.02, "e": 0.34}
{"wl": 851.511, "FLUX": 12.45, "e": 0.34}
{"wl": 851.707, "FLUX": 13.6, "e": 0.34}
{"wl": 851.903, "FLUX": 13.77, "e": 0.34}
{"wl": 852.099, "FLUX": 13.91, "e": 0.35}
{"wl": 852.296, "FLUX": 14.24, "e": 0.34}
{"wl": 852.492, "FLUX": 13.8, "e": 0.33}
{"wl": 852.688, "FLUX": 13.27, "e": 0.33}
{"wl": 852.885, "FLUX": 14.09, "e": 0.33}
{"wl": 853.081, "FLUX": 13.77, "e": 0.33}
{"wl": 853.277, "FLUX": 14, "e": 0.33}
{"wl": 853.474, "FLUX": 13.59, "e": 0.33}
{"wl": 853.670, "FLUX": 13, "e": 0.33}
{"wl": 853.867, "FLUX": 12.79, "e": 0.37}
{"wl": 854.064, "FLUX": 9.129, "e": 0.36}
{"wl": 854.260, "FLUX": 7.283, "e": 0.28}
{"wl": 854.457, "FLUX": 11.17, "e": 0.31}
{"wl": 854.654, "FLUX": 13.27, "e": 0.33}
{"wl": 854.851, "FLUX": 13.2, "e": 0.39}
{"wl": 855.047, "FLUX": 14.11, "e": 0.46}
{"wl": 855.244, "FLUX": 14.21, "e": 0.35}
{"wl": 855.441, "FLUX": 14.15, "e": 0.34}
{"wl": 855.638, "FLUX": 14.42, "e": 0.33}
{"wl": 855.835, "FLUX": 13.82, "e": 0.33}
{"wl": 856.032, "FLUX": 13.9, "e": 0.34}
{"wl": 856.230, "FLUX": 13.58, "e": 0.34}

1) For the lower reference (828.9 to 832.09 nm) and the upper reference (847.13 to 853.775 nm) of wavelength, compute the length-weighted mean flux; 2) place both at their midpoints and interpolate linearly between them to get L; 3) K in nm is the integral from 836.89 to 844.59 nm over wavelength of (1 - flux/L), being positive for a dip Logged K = -0.09 nm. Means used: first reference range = 14.7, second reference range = 13.8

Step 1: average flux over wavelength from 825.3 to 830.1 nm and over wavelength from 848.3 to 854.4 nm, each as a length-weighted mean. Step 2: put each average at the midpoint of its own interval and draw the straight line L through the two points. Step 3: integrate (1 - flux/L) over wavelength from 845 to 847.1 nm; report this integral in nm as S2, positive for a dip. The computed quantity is -0.10 nm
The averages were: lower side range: 14.8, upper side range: 13.3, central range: 14.3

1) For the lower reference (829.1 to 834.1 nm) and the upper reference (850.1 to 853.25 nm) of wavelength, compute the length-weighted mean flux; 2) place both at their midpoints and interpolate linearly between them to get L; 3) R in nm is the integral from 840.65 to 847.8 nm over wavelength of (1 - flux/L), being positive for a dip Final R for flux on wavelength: -0.08 nm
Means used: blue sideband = 14.5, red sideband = 13.9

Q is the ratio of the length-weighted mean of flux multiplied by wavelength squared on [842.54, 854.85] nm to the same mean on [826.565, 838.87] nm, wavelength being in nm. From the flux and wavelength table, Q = 0.98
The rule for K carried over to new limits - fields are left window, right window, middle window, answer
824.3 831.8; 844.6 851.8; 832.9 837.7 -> 0.01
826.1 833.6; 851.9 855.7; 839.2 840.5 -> -0.07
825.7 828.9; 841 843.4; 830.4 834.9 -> 0.08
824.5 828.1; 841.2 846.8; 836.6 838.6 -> 0.02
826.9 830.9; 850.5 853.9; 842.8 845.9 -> -0.05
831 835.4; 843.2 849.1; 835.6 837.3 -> -0.01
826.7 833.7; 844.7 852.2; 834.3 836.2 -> 0.02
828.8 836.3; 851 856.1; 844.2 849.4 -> -0.26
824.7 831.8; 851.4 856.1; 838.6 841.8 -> -0.11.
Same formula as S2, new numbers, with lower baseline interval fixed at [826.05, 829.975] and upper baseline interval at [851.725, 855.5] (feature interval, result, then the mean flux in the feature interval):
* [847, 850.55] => -0.11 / 13.8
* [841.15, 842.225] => -0.05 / 14.5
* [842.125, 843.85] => -0.04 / 14.1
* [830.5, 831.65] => -0.01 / 14.7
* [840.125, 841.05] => -0.04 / 14.6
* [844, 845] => -0.07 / 14.5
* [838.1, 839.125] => 0.01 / 13.9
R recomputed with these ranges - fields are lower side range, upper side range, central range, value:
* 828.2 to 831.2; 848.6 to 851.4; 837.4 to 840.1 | -0.01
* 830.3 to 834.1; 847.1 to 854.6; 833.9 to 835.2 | 0.03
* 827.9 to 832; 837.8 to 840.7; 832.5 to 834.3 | 0.03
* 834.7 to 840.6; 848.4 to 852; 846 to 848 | -0.04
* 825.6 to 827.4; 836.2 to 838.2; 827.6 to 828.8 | -0.02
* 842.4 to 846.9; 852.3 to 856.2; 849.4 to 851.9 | 0.03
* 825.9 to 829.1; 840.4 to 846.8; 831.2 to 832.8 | 0.01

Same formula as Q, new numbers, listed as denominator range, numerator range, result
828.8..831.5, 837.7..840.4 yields 1.00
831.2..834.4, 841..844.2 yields 1.00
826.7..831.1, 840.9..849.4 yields 1.01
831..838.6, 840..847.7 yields 1.01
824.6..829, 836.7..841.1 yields 1.00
